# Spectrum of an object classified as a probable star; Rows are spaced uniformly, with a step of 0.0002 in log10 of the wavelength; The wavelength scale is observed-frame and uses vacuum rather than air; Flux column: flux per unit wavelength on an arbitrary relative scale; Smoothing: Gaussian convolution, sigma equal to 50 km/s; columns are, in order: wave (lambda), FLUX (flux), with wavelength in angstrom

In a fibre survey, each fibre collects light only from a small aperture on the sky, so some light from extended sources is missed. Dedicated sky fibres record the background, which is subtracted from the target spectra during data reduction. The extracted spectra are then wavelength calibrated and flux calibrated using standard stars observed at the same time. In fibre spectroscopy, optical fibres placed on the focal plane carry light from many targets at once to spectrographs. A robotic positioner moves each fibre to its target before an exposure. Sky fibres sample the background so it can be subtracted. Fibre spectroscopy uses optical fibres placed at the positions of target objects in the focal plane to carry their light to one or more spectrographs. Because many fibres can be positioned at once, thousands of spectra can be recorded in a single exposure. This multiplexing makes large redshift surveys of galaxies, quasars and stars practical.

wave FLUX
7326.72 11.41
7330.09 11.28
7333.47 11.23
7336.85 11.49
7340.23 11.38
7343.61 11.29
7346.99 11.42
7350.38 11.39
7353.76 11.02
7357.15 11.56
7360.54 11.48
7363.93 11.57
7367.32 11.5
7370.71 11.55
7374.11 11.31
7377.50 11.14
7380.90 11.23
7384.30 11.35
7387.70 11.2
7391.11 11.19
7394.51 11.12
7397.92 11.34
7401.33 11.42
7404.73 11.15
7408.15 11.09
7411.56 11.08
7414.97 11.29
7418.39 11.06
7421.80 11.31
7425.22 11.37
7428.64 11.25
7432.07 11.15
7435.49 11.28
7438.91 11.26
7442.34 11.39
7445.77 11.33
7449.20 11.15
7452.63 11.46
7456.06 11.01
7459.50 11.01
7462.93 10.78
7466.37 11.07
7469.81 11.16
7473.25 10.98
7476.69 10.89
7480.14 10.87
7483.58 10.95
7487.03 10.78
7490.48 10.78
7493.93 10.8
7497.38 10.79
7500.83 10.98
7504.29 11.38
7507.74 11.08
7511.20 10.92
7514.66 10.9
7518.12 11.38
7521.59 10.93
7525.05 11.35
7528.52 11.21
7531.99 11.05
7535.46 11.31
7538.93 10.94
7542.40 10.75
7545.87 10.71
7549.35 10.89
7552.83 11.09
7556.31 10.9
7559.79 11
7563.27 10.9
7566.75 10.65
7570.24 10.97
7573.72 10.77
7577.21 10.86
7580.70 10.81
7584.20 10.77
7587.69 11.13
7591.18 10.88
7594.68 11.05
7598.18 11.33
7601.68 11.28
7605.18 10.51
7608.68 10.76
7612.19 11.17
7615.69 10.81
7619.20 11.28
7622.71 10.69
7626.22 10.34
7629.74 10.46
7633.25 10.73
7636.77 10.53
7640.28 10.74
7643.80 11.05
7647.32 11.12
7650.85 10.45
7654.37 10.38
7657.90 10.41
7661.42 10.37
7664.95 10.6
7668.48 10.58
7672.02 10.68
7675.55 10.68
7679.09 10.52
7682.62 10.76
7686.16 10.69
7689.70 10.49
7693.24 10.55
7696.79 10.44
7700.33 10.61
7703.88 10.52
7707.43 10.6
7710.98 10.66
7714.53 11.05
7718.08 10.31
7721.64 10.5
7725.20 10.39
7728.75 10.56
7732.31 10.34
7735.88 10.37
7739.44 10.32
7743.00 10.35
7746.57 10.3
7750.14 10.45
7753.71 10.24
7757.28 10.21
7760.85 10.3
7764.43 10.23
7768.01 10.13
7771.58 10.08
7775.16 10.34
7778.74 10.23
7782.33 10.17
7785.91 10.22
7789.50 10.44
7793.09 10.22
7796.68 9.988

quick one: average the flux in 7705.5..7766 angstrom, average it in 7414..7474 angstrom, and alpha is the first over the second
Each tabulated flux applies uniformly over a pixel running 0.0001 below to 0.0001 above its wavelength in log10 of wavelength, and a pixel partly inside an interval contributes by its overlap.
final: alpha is 0.9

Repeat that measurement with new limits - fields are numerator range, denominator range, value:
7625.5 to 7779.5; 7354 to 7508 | 0.94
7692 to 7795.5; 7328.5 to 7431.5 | 0.92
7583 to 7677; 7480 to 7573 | 0.98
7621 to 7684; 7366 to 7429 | 0.94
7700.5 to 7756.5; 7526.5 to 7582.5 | 0.96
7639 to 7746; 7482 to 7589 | 0.96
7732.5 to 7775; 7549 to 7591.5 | 0.94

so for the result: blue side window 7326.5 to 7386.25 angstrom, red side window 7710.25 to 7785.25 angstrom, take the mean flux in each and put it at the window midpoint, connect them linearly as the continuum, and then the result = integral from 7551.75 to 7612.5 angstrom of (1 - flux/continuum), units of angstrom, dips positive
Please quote -0.8 angstrom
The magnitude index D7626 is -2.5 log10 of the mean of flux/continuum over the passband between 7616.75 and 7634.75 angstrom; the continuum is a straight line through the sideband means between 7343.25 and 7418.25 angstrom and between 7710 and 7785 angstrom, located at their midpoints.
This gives -0.003 mag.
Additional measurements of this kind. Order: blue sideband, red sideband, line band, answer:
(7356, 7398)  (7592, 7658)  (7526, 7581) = 0.00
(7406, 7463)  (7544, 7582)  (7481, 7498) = 0.02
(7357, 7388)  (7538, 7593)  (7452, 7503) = 0.02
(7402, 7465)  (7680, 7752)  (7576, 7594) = -0.01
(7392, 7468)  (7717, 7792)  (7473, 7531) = 0.00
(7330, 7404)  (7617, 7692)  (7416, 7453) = -0.01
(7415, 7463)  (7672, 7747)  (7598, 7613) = -0.02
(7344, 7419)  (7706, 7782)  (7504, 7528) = -0.02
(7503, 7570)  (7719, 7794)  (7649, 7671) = 0.01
